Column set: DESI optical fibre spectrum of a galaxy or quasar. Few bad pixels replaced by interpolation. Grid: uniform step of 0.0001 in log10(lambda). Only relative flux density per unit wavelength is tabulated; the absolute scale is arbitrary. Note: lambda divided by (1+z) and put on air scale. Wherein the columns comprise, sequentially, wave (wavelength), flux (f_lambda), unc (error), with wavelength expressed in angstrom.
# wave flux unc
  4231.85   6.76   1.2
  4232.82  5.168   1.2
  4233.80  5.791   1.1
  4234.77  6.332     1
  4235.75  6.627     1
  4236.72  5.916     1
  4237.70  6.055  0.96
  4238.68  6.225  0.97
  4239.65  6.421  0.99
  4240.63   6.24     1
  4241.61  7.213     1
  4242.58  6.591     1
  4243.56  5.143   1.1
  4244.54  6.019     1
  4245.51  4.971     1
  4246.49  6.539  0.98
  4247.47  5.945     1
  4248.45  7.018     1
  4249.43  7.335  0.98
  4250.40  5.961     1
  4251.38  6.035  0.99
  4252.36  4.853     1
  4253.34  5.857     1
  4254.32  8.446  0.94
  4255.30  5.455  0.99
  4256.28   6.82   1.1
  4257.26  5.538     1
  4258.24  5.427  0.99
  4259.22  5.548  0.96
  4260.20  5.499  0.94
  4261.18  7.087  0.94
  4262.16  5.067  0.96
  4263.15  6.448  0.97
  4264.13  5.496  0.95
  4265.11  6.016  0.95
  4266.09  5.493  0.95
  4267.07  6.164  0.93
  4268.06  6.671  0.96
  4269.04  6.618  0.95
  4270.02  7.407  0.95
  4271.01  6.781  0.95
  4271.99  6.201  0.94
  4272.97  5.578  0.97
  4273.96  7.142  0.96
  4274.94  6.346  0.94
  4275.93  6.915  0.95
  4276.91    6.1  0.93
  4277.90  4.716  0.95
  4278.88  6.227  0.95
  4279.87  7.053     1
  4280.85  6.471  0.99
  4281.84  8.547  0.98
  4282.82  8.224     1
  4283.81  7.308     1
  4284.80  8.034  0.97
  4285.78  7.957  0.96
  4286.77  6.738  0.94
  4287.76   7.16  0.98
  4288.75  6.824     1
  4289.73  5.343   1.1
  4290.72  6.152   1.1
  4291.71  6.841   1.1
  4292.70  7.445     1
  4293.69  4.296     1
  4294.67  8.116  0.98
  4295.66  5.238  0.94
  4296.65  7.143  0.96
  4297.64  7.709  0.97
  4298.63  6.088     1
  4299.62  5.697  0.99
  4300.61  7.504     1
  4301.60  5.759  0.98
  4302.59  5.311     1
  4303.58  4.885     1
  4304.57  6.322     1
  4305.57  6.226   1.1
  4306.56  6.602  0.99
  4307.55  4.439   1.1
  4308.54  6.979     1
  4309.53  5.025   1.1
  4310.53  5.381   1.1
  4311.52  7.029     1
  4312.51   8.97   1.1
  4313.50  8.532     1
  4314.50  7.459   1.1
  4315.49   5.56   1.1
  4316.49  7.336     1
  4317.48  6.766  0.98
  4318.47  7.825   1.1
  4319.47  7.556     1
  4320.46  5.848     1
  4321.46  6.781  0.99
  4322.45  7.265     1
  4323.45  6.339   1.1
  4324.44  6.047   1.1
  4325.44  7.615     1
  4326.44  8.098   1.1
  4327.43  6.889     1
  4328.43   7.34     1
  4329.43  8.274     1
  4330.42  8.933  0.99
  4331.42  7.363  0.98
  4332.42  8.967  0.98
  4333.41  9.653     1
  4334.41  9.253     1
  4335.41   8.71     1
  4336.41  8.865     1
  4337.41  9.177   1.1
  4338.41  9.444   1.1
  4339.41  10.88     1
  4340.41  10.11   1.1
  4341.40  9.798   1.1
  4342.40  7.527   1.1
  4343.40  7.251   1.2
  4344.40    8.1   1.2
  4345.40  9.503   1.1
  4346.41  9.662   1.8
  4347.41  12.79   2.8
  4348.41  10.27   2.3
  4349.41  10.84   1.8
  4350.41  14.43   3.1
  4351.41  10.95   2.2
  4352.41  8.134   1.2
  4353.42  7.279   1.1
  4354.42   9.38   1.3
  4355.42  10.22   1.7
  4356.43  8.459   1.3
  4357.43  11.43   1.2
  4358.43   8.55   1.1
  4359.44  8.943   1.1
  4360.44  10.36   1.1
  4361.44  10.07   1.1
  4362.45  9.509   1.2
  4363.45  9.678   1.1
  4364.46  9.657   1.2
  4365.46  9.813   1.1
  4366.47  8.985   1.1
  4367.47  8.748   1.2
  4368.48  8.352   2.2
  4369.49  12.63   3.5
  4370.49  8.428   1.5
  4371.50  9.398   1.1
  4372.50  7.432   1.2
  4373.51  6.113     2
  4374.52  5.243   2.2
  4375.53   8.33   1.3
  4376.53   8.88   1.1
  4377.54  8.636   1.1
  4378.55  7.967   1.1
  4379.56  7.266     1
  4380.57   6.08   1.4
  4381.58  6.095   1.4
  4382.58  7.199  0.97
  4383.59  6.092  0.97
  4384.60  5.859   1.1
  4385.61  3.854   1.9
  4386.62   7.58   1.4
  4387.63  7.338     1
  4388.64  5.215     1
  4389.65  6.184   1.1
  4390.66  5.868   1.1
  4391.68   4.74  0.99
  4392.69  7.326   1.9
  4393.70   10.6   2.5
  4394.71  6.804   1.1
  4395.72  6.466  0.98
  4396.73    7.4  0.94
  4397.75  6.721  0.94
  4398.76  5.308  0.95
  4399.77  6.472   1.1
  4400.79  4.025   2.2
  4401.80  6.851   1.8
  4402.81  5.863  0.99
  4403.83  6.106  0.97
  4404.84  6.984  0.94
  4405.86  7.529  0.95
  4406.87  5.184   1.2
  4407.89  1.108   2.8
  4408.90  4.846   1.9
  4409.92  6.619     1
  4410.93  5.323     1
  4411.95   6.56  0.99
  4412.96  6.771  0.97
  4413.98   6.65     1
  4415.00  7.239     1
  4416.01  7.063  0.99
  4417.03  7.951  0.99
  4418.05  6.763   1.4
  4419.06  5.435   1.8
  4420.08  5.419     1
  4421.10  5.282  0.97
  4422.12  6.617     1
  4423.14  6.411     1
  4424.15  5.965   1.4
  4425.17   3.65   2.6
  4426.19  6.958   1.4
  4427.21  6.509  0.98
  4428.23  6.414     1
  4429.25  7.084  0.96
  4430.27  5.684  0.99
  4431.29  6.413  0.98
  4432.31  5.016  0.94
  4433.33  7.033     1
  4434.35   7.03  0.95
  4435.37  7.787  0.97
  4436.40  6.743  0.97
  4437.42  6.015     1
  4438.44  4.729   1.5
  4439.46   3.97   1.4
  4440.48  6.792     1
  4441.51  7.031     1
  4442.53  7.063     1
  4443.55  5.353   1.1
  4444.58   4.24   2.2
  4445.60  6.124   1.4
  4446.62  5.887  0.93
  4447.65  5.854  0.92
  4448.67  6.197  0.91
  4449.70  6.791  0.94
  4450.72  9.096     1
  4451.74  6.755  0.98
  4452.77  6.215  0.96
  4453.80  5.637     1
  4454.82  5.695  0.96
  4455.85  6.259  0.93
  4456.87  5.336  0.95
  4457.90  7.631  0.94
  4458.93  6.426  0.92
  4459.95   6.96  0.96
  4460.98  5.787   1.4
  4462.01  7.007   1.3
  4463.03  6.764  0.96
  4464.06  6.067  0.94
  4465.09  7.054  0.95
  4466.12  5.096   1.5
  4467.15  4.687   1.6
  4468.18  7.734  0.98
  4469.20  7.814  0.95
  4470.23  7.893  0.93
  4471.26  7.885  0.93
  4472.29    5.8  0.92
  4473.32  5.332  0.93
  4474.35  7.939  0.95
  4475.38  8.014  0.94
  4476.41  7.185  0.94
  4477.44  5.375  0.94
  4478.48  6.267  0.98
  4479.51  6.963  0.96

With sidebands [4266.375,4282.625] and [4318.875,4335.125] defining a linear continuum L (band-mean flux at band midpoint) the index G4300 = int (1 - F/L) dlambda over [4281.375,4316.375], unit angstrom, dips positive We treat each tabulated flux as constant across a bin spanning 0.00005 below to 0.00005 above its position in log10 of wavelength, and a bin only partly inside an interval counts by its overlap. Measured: 2.0 angstrom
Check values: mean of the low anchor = 6.58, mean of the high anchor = 7.65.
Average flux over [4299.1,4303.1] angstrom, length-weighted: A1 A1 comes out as 6.07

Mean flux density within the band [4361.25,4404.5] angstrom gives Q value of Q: 7.35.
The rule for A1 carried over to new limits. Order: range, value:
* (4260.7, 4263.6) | 6.18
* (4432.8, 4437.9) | 6.91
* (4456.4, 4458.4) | 6.49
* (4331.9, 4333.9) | 9.31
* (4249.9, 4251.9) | 6.01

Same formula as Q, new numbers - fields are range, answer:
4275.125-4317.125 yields 6.61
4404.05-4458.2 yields 6.16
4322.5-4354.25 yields 8.96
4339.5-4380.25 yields 9.23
